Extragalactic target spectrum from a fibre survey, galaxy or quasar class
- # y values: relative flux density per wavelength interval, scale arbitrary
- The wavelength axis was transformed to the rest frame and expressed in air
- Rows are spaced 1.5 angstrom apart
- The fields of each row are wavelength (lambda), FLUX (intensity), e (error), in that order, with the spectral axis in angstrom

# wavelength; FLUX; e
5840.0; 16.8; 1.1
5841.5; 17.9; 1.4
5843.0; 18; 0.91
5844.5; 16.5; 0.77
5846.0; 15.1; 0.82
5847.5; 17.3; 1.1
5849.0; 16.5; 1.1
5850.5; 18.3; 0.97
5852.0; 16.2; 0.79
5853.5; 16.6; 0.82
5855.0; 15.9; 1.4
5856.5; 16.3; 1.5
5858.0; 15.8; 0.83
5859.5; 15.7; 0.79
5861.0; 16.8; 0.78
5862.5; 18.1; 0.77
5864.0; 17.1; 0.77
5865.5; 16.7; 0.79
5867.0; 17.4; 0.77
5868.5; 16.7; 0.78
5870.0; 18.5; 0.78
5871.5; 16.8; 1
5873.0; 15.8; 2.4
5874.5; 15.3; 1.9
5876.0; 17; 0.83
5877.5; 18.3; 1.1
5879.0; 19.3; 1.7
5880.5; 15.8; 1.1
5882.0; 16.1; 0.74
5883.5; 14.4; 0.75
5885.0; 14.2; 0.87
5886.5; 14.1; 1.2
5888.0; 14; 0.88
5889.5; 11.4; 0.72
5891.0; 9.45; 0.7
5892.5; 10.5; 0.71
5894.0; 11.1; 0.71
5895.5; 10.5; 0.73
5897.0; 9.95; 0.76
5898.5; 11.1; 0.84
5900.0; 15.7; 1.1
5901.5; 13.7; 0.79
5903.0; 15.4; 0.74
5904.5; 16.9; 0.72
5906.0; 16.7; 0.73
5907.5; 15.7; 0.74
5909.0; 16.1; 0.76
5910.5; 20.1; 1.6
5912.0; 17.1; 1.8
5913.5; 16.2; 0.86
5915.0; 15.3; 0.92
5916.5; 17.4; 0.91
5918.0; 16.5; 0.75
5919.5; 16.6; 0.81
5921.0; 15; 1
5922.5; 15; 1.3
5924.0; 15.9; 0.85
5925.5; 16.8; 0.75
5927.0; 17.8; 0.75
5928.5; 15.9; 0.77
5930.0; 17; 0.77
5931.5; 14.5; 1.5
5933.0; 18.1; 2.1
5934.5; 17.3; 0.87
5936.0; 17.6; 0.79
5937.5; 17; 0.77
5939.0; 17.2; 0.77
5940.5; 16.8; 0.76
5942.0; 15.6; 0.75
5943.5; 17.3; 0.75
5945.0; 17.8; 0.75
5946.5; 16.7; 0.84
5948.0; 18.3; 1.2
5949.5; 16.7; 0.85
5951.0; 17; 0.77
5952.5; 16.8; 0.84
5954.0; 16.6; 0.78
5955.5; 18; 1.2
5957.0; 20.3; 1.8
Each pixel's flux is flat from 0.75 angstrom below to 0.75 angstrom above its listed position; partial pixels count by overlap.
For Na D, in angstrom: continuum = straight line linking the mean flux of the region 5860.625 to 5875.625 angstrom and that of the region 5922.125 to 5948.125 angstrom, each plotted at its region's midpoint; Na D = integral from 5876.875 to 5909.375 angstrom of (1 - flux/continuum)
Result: 5.4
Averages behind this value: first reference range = 16.9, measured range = 14.1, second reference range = 16.8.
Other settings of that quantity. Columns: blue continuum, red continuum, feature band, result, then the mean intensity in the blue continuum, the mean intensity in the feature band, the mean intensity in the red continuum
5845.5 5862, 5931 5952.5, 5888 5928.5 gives 4.91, 16.5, 14.8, 17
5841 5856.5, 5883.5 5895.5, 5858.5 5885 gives -4.87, 16.8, 16.7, 12.2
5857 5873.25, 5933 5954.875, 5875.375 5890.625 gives 1.46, 16.9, 15.3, 17.1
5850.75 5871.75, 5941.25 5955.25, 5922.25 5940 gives 0.26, 16.8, 16.7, 17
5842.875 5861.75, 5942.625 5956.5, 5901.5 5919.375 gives 0.44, 16.5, 16.5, 17.3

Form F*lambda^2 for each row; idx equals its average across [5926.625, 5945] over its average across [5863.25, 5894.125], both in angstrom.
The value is 1.1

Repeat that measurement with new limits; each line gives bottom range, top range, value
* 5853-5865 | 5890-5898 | 0.63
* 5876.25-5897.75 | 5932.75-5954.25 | 1.28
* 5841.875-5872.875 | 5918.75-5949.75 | 1.02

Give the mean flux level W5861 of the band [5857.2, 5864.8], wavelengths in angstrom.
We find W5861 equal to 16.7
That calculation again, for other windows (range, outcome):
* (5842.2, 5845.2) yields 17.3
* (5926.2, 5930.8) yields 16.9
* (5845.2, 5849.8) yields 16.3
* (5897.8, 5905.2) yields 14.6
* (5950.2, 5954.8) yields 16.8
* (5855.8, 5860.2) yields 15.9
